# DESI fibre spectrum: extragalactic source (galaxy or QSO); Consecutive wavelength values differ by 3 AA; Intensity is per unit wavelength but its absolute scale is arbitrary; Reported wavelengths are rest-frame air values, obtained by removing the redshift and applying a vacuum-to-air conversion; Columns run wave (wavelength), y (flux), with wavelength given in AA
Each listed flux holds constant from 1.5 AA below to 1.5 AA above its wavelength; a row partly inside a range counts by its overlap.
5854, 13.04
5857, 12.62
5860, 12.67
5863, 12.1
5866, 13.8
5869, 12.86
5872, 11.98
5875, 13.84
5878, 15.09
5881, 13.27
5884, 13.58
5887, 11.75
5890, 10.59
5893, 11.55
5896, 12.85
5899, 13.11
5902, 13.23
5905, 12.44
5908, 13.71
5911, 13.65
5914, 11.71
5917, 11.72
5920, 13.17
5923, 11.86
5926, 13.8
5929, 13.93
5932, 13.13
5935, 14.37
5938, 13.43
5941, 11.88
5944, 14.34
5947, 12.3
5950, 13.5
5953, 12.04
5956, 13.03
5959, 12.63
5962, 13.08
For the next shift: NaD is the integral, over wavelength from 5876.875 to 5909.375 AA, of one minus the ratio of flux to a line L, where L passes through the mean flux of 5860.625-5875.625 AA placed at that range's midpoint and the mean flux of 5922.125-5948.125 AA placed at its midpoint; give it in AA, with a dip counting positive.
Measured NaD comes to 0.5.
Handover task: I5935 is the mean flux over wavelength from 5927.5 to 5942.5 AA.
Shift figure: 13.3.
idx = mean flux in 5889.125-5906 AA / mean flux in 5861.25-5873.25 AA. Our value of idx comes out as 0.97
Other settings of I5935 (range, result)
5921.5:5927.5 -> 12.8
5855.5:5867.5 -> 12.8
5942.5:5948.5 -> 13.3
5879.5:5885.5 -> 13.4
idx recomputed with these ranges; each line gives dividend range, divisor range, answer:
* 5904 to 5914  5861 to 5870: 1.01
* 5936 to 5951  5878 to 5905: 1.04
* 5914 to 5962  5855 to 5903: 1.01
